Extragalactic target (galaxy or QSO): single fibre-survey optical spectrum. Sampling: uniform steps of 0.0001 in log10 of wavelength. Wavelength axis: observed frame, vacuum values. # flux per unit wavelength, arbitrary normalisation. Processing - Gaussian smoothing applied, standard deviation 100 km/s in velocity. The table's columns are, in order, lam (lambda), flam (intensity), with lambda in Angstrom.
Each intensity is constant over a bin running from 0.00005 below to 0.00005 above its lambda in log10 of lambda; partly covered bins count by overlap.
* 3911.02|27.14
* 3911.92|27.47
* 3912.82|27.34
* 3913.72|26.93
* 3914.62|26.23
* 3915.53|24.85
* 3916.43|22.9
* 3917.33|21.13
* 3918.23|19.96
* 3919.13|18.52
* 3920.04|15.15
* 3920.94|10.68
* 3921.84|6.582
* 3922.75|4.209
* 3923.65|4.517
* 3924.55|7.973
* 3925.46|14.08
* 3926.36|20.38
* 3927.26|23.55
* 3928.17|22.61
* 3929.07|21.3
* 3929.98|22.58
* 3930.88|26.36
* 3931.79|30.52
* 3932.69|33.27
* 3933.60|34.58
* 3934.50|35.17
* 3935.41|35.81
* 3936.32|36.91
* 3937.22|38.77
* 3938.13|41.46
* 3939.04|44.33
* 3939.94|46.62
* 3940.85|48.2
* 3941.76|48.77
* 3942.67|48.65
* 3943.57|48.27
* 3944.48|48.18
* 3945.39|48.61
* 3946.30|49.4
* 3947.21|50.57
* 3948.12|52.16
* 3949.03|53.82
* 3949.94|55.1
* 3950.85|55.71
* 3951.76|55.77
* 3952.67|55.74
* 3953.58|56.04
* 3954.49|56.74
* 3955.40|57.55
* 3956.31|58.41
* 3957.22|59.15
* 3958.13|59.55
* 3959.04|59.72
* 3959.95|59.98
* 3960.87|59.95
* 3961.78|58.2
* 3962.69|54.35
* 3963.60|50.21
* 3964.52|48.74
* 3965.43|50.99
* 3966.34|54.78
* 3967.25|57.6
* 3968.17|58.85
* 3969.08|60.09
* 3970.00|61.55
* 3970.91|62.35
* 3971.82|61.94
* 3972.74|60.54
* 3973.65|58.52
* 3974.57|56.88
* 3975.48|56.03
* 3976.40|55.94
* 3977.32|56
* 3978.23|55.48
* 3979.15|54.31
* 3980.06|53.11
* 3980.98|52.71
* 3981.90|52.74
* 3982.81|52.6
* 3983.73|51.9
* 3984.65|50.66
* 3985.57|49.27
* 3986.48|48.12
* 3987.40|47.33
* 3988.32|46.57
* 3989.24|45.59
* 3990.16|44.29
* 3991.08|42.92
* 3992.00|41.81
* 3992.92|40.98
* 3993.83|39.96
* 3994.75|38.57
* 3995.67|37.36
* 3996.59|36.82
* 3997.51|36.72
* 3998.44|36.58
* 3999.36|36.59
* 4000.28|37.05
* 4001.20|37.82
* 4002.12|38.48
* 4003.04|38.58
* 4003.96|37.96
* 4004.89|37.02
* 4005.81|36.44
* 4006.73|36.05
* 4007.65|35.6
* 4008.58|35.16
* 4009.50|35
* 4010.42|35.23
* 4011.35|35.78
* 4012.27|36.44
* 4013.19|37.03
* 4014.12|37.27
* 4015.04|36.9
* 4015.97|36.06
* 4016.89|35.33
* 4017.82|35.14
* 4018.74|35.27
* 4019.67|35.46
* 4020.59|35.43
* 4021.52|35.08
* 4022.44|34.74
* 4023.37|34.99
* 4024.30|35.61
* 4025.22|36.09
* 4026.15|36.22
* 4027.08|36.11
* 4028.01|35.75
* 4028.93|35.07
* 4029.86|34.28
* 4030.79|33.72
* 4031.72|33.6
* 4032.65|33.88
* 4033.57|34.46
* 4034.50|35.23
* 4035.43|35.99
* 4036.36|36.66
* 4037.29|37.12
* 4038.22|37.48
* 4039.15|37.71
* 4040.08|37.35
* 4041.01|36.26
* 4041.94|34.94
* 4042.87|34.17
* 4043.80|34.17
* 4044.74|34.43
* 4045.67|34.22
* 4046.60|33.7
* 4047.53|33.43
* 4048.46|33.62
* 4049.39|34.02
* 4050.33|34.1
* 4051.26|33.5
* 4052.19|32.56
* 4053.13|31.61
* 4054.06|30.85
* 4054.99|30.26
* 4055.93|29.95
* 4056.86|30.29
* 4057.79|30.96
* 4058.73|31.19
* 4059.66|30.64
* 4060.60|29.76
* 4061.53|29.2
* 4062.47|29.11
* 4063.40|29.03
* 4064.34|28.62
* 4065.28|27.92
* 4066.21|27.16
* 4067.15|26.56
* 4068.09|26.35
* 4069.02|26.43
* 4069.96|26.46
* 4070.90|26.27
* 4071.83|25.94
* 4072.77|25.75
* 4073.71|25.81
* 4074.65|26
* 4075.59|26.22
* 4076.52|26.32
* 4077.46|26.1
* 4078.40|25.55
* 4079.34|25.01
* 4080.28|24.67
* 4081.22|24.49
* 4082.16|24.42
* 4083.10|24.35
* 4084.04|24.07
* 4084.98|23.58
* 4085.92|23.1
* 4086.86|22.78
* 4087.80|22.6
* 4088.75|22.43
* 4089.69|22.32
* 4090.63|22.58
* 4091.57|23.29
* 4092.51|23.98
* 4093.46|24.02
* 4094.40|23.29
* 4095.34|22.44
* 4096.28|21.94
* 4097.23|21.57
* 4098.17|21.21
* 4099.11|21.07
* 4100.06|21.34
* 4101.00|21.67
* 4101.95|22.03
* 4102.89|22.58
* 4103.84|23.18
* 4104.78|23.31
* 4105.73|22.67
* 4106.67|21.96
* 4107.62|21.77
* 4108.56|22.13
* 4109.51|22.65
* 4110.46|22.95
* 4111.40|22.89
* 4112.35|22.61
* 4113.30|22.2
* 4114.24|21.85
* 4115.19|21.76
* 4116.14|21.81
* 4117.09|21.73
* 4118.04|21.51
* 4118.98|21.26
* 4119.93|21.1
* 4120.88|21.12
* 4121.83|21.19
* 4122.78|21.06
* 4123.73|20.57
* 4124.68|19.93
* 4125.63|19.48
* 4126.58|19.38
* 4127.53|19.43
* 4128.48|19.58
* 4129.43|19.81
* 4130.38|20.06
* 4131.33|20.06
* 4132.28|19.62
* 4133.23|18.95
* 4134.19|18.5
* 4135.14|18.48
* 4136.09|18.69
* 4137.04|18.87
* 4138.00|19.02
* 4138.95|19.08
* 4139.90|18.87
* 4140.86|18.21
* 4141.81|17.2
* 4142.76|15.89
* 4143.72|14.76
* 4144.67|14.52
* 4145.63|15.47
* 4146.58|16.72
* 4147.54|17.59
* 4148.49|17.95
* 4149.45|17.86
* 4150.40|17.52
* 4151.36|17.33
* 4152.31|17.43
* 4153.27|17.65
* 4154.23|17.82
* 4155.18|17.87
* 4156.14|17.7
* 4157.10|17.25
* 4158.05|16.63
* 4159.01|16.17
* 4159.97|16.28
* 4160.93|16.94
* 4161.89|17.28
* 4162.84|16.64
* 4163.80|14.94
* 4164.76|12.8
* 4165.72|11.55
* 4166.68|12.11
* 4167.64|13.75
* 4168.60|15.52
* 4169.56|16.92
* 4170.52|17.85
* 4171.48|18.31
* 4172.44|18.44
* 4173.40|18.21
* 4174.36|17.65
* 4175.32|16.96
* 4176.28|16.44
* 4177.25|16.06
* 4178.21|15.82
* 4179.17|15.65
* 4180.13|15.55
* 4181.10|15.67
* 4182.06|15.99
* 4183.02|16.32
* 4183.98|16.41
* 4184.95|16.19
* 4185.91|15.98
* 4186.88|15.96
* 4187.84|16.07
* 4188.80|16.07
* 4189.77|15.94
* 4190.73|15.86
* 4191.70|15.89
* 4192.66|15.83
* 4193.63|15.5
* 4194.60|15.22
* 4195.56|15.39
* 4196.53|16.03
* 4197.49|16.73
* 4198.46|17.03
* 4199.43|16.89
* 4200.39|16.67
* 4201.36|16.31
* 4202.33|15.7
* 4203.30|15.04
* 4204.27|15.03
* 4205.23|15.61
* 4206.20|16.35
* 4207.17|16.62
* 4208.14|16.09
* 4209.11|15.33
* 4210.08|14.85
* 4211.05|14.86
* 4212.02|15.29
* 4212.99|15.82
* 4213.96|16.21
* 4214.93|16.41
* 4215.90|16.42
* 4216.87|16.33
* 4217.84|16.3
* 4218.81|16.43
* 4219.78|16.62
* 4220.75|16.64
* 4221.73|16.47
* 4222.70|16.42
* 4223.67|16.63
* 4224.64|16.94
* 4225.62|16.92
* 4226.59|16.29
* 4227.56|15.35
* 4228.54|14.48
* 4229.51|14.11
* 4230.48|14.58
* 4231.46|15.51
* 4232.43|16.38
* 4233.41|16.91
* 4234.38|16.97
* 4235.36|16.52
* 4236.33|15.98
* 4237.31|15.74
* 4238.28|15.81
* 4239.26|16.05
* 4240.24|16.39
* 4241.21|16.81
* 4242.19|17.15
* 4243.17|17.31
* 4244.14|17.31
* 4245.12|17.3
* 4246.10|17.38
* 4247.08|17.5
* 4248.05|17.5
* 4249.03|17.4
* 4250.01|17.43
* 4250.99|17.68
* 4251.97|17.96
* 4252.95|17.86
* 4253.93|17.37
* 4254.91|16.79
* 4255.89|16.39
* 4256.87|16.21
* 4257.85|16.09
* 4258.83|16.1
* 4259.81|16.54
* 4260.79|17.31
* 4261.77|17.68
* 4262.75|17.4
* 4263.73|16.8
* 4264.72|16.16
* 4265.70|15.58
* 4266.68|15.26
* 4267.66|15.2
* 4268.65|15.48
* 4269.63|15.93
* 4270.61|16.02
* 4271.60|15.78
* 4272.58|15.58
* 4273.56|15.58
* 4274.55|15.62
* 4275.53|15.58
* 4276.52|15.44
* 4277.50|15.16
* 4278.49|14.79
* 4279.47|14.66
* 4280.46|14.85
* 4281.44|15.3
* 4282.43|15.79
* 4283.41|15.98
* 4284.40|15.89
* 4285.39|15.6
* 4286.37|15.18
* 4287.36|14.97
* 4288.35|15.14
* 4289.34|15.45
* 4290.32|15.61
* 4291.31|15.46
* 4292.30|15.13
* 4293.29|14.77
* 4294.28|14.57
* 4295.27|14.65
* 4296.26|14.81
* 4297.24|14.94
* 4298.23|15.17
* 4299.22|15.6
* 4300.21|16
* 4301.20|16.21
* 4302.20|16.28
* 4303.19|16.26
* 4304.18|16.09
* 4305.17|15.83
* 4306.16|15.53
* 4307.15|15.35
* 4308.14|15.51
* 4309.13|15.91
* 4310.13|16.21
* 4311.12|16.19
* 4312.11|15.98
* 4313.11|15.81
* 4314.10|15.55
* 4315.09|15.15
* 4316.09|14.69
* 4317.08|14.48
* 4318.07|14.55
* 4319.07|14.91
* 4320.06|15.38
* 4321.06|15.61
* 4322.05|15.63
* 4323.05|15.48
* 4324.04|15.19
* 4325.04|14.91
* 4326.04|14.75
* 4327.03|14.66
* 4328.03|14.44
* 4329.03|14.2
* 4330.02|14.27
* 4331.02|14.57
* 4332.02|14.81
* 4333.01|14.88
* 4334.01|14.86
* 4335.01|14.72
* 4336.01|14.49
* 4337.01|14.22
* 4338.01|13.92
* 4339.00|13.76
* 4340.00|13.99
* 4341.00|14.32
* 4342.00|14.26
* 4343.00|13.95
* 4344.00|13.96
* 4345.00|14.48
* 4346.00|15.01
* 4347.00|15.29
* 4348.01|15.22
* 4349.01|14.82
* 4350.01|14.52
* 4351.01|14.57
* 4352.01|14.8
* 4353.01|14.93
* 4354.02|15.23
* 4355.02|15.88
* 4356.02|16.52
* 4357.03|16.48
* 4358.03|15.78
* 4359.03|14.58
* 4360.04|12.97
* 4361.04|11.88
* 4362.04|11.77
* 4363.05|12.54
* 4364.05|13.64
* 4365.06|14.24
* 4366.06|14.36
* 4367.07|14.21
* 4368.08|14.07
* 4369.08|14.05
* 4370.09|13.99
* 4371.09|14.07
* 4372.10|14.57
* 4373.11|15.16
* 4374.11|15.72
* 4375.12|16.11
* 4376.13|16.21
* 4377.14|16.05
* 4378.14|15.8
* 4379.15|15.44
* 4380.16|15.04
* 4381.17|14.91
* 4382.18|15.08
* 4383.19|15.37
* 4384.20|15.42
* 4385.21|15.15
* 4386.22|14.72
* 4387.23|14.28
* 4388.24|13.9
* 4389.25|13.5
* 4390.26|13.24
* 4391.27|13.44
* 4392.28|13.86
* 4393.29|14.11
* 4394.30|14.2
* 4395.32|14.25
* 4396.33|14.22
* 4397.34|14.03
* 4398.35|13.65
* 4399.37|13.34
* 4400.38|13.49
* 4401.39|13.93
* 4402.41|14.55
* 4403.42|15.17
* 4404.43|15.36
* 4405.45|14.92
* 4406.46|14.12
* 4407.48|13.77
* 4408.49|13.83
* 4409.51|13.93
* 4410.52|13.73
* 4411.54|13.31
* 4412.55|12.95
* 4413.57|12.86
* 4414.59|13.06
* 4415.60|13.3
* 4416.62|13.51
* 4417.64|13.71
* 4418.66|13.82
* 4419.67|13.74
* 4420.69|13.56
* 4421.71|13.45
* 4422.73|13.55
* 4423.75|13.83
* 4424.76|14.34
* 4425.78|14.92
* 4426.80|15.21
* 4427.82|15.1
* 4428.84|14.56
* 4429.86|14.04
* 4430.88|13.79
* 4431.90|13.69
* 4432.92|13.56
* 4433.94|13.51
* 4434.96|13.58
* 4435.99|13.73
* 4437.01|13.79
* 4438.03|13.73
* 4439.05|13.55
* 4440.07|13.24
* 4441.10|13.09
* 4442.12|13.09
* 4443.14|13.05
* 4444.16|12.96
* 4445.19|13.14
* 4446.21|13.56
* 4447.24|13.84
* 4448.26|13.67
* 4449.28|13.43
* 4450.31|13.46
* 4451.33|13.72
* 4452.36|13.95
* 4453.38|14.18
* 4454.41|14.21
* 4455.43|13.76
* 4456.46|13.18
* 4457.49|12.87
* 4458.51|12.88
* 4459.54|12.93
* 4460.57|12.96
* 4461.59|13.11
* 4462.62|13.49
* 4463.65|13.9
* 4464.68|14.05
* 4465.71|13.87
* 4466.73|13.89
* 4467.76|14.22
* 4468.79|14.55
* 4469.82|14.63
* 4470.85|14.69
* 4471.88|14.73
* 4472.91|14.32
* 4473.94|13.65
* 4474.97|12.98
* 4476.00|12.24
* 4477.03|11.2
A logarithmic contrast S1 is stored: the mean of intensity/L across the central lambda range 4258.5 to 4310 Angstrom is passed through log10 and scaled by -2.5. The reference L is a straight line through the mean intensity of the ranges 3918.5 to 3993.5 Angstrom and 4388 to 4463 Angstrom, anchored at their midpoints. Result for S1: 0.42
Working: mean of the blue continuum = 45.1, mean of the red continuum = 13.7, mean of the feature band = 15.6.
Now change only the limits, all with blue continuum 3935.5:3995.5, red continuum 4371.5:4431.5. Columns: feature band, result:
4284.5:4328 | 0.41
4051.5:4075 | 0.45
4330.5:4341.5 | 0.35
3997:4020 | 0.30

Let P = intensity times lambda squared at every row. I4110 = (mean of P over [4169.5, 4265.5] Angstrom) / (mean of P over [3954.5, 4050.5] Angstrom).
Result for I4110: 0.42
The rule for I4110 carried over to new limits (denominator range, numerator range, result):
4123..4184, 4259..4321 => 0.96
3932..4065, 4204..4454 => 0.42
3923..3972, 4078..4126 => 0.53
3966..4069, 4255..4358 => 0.45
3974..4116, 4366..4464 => 0.51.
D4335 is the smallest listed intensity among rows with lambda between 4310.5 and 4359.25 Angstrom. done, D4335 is 13.76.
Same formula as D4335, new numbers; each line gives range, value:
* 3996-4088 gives 22.6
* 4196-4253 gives 14.11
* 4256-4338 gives 14.2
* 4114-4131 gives 19.38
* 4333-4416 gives 11.77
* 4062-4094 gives 22.32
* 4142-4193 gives 11.55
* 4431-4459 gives 12.87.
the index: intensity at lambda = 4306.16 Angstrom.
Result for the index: 15.53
